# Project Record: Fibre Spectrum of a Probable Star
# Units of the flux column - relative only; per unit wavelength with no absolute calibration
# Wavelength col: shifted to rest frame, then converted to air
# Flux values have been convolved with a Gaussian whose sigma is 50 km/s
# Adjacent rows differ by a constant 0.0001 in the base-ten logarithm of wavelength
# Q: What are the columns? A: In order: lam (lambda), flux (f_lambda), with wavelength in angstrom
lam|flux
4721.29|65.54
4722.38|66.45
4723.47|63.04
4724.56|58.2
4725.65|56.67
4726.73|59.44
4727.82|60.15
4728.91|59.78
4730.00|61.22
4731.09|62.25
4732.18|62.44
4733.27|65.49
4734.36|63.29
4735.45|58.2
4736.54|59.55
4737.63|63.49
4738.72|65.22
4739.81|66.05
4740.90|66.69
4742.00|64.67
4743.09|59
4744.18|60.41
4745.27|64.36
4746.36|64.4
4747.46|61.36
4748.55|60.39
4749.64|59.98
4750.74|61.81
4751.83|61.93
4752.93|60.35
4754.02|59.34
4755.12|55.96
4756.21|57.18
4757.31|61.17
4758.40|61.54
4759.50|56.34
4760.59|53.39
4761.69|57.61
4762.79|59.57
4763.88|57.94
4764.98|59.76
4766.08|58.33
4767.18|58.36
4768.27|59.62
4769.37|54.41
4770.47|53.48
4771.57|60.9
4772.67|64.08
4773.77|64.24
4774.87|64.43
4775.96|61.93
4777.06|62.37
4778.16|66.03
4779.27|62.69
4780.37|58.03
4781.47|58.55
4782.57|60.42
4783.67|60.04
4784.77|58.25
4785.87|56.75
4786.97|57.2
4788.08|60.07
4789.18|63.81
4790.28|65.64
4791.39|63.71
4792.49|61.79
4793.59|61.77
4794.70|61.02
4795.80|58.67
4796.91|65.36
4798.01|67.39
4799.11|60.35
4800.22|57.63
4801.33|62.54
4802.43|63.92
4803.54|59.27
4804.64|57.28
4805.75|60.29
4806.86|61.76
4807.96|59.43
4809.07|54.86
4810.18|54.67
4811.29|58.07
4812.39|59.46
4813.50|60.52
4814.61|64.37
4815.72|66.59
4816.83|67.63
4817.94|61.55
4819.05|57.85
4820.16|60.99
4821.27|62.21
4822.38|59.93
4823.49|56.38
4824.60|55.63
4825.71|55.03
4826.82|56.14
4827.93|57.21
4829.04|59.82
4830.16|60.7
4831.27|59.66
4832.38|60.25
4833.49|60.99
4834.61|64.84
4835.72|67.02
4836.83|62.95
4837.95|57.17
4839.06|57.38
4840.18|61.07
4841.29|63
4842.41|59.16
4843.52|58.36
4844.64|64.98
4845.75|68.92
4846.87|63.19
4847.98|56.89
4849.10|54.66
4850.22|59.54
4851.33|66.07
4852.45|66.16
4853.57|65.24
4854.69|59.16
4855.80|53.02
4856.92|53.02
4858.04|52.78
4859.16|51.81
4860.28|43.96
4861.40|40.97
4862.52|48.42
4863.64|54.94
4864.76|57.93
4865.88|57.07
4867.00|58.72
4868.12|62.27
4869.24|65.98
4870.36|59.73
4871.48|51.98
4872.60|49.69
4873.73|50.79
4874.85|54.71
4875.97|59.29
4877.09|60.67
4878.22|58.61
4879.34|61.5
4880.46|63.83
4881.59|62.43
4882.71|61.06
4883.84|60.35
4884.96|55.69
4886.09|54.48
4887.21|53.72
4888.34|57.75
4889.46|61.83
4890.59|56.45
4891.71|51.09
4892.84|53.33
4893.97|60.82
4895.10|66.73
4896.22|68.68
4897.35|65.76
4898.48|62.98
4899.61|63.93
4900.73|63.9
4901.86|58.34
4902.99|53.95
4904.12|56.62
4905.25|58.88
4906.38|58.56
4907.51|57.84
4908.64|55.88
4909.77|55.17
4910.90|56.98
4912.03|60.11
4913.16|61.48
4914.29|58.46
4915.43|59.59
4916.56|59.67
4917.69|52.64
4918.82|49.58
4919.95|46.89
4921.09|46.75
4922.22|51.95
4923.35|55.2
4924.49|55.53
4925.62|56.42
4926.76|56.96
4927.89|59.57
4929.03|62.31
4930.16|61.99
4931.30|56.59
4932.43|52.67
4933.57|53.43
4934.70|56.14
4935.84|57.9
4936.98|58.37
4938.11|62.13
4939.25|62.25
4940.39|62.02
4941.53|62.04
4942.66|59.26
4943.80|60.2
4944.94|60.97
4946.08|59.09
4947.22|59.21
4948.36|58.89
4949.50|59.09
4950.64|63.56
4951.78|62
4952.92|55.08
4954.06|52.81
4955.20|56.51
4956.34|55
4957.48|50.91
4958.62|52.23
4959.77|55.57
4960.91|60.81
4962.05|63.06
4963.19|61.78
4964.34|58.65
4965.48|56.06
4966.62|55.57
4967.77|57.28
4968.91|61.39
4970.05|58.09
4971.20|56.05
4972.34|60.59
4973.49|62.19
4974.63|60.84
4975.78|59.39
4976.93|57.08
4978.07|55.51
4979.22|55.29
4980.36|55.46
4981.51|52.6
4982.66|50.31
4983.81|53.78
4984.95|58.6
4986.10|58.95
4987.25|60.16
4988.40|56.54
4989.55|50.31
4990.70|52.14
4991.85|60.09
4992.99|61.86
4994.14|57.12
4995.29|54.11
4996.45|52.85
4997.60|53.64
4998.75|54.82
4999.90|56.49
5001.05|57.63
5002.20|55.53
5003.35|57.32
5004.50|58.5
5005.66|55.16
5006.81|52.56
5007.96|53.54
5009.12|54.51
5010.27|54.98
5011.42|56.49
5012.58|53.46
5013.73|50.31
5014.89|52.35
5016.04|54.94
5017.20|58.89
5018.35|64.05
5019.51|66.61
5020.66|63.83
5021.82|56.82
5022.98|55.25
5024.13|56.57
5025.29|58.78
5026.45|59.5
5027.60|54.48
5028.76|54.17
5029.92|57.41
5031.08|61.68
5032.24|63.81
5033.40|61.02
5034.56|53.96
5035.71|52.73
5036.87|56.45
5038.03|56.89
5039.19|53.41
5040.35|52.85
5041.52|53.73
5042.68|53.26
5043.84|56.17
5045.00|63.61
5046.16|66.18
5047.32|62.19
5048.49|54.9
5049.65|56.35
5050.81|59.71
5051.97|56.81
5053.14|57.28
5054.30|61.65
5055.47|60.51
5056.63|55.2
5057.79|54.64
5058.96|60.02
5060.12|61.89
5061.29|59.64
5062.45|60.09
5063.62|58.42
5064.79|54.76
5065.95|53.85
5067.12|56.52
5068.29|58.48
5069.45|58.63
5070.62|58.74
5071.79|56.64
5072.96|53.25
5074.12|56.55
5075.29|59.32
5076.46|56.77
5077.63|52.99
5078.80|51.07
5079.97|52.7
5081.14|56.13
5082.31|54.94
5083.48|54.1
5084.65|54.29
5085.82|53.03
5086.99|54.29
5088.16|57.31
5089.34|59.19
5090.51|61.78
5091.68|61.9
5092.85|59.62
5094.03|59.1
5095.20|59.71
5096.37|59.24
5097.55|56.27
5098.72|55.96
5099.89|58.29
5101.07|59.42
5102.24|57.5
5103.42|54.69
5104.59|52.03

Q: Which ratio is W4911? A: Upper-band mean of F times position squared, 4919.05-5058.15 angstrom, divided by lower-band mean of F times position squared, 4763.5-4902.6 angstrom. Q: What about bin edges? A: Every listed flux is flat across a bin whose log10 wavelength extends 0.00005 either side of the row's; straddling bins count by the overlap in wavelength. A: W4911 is 1.02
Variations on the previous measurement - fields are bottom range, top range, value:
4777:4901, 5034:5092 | 1.05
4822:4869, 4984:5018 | 1.02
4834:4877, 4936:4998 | 1.04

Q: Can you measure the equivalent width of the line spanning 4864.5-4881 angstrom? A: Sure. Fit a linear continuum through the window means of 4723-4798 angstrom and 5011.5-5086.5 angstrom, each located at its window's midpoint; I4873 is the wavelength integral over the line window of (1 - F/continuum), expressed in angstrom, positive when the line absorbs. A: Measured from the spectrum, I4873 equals 0.3 angstrom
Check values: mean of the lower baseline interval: 60.8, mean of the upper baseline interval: 57.1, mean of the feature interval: 58.2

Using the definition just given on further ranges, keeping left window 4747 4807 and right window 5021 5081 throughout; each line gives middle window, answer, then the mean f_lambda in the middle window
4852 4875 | 1.6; 55.1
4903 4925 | 1.2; 55.6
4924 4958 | 0.1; 58.3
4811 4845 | -0.5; 60.5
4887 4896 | 0.1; 58.3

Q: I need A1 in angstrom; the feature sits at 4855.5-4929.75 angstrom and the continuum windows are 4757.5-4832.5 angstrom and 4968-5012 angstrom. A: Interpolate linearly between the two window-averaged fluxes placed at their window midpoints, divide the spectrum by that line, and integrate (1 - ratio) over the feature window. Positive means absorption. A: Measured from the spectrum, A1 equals 1.6 angstrom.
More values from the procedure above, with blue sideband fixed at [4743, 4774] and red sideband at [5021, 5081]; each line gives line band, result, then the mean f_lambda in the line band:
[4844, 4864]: 0.6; 56.9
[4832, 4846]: -0.7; 61.9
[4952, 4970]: 0.3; 57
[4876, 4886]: -0.3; 60.1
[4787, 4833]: -1.1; 60.5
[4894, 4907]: -0.7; 61.6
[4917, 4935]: 1.1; 54.7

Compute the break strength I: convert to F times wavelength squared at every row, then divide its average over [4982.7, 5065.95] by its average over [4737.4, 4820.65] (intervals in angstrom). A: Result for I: 1.04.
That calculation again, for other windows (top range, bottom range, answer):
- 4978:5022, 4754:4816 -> 1.02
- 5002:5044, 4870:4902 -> 1.01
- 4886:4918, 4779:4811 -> 1.02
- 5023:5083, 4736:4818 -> 1.05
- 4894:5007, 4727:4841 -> 1.02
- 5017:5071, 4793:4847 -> 1.05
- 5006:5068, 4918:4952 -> 1.04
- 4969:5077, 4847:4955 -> 1.04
